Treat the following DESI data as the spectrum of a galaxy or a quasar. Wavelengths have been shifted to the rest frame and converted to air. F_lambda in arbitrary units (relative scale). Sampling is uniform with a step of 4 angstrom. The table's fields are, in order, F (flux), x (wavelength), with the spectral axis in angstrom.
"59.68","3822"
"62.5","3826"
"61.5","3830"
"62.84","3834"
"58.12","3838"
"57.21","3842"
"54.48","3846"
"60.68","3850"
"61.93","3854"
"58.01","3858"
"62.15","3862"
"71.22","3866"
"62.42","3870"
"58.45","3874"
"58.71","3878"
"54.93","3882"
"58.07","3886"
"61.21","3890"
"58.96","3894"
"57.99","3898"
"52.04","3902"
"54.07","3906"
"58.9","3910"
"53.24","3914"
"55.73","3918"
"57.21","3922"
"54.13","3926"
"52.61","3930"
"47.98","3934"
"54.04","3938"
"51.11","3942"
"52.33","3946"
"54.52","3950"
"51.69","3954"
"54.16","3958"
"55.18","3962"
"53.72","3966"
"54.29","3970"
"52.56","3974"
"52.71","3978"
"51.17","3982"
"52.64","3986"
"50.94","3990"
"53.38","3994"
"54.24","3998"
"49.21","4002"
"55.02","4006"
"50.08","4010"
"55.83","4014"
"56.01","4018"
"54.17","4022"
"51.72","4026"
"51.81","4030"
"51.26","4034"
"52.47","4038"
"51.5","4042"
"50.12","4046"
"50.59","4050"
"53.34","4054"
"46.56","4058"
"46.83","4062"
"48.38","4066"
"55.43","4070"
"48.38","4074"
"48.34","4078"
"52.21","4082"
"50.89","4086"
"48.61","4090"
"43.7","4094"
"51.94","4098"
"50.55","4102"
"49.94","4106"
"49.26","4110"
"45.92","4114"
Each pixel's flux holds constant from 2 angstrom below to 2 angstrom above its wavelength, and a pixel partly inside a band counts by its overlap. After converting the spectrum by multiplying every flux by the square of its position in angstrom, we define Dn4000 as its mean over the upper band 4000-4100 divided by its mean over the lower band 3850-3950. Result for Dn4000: 0.96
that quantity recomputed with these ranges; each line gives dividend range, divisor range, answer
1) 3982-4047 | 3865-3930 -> 0.97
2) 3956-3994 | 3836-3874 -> 0.93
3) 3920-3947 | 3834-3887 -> 0.92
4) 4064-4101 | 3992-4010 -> 0.98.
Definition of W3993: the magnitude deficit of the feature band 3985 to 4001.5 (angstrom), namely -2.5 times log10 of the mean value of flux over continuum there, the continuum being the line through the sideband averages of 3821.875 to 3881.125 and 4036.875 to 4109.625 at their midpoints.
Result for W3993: 0.03 mag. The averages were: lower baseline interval 60.6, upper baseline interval 49.9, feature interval 52.5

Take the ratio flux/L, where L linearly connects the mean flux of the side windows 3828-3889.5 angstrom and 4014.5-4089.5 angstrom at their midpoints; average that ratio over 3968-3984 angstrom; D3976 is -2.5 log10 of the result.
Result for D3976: 0.04 mag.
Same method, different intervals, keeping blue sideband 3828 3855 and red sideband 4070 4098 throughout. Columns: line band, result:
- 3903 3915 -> 0.026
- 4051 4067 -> 0.033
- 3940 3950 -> 0.058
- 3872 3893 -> -0.011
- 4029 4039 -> -0.007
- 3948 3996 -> 0.020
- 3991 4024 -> -0.017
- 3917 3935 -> 0.044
